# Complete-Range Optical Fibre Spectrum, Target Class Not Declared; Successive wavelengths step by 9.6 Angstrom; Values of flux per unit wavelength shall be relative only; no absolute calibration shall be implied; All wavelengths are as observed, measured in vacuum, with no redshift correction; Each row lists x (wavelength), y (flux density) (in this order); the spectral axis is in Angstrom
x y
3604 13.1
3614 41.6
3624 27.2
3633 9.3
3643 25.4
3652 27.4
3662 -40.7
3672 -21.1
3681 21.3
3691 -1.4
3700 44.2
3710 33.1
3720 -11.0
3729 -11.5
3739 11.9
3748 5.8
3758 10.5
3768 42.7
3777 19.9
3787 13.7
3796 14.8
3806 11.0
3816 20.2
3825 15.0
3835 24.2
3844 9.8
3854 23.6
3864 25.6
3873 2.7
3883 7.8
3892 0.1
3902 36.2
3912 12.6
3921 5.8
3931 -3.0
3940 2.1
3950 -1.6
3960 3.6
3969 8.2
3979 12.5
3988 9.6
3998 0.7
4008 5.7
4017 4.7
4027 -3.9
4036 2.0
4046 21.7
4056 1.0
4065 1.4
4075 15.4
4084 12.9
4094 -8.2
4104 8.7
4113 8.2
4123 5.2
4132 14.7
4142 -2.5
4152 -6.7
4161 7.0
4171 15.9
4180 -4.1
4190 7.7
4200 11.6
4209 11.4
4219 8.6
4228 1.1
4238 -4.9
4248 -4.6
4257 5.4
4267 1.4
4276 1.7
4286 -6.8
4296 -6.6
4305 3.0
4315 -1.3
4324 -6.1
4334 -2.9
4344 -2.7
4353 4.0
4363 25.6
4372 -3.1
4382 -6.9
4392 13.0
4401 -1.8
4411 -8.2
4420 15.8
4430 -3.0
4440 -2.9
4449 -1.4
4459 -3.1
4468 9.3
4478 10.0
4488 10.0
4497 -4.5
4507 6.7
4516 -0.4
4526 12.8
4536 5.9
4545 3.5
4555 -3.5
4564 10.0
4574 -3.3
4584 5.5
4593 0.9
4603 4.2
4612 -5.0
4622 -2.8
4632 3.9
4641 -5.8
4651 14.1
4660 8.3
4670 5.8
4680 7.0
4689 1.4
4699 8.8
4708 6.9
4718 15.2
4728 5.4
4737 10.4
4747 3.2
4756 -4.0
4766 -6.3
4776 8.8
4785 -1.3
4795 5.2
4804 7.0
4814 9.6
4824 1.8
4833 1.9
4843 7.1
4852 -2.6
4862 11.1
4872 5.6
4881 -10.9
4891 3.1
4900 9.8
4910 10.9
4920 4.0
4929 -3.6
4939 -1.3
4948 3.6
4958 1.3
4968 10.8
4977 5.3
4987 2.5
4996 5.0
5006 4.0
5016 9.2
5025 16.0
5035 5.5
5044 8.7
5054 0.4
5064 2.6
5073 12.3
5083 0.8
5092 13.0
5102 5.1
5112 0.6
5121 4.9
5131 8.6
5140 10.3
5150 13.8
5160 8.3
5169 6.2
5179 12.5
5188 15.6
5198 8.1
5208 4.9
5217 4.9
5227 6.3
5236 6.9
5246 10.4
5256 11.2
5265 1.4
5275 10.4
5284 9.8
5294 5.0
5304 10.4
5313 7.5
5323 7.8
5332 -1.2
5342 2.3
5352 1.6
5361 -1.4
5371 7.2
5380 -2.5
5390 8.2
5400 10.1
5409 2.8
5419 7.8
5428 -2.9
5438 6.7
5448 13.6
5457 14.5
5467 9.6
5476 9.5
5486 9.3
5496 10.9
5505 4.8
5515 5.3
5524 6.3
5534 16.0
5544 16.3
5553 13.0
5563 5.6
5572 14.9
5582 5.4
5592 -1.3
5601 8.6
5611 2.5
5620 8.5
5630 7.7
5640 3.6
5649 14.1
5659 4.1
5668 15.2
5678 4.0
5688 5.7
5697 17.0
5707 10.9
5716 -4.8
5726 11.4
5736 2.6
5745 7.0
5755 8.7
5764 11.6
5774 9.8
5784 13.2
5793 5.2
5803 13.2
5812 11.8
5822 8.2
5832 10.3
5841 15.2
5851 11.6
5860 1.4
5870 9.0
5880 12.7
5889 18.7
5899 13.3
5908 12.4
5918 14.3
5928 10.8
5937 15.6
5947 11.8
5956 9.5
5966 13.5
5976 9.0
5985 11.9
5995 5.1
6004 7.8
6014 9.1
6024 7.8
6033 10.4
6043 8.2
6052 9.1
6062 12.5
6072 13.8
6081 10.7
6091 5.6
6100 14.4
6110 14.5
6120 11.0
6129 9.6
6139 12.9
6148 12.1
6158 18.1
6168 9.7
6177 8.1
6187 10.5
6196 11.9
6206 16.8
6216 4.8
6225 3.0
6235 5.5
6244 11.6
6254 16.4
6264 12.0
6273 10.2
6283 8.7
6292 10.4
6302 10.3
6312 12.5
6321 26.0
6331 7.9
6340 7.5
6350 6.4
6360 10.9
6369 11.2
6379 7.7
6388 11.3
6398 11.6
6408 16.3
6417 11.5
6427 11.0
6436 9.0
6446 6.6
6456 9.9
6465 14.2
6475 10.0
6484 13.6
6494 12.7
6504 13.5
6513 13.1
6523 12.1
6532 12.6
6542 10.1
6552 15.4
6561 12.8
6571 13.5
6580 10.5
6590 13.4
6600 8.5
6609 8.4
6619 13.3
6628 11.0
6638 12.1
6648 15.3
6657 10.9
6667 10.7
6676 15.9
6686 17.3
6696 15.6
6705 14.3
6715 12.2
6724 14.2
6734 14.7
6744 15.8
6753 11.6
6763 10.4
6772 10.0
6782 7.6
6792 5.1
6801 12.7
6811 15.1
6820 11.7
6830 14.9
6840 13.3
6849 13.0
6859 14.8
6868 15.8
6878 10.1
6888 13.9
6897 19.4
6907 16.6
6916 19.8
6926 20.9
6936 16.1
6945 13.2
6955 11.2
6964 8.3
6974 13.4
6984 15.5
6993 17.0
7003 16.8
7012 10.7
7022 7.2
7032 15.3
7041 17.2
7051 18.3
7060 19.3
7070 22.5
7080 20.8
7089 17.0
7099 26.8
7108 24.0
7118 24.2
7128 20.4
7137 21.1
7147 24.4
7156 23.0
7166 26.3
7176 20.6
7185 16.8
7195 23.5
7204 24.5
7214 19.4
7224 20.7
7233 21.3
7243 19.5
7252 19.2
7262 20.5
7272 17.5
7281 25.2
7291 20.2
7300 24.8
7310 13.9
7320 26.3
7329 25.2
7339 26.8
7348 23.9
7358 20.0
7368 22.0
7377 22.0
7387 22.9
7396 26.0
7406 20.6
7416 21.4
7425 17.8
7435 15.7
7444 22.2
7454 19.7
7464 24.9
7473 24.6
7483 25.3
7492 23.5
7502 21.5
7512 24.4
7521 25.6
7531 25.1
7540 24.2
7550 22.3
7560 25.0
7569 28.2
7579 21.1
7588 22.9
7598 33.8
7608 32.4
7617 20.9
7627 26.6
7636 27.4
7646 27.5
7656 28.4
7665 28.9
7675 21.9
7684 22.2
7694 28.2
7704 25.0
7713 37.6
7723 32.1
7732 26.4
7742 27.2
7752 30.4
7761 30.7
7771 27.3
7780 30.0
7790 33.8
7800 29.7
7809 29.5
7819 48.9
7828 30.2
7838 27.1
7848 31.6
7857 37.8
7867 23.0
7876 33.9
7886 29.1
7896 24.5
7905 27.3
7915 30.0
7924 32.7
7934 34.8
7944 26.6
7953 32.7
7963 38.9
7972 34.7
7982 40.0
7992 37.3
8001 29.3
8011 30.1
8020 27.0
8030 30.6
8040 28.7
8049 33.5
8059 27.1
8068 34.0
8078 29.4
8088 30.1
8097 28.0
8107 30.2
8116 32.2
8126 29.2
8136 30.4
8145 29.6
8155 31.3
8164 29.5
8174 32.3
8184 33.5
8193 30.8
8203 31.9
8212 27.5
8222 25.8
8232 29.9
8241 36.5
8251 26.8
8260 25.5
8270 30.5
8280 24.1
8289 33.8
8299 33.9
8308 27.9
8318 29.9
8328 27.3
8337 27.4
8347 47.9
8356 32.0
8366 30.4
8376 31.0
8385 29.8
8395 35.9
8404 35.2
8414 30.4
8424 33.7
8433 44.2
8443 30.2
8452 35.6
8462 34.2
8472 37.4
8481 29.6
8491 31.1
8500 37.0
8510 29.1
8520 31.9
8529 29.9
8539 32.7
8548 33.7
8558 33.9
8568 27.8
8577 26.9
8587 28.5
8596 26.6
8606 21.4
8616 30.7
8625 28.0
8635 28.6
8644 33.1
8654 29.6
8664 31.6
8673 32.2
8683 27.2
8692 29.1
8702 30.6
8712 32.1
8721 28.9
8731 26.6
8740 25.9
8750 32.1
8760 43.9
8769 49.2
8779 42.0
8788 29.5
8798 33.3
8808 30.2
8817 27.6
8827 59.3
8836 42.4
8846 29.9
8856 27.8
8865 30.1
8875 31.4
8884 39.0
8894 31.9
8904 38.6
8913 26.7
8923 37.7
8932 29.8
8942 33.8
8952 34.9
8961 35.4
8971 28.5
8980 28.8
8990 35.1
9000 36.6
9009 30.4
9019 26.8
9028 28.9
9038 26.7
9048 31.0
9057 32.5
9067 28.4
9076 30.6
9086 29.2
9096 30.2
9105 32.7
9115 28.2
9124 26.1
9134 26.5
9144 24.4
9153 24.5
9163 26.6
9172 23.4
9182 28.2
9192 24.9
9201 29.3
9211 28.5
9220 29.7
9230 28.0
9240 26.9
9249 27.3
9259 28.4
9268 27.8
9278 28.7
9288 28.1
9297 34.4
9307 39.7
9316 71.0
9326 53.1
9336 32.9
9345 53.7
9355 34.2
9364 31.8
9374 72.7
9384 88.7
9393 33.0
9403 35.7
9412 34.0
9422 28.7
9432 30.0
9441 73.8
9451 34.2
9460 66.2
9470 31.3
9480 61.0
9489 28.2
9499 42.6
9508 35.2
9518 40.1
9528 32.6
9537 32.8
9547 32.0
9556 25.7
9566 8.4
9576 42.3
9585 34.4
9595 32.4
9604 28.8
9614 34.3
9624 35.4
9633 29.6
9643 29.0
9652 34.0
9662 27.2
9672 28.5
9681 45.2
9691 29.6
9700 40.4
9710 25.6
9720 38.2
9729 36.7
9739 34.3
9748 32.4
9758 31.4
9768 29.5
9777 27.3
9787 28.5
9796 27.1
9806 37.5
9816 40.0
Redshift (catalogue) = 0.769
